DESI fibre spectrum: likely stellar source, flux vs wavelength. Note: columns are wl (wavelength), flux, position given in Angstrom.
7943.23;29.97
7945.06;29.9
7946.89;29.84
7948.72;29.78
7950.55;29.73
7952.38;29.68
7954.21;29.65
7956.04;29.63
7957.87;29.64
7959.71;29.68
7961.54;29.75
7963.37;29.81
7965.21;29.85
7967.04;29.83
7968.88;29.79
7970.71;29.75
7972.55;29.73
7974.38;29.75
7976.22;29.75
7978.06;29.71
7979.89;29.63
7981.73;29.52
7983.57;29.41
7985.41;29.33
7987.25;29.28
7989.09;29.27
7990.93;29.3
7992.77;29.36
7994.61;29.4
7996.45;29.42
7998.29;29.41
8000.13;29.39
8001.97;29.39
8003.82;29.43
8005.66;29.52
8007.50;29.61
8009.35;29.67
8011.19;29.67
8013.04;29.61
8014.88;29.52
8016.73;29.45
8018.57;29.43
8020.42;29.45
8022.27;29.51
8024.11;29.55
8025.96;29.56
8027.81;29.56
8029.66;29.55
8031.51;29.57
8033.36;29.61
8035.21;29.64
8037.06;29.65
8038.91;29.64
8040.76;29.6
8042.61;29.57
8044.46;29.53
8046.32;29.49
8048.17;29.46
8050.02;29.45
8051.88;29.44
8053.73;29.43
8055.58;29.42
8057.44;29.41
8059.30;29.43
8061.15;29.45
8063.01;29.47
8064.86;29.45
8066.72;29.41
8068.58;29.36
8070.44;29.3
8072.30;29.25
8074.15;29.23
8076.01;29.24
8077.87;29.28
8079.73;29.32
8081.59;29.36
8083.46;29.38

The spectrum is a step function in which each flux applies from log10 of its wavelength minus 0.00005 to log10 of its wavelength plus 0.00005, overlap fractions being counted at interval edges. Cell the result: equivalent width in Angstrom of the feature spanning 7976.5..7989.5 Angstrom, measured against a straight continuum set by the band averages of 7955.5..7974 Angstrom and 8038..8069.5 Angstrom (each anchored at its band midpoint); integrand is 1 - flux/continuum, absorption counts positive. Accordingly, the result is 0.1 Angstrom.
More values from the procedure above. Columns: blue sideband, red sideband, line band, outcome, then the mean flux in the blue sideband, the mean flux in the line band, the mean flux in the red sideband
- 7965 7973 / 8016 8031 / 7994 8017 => 0.1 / 29.8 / 29.5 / 29.5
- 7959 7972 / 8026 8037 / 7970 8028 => 0.3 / 29.8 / 29.5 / 29.6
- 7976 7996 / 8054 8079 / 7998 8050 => -0.2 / 29.4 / 29.5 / 29.4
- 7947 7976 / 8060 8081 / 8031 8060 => -0.1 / 29.7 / 29.5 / 29.4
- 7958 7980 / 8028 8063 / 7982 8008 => 0.2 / 29.8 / 29.4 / 29.5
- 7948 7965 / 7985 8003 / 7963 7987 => -0.1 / 29.7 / 29.7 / 29.4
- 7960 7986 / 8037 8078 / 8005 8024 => 0.0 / 29.7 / 29.6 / 29.4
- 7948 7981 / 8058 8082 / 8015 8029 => 0.0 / 29.7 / 29.5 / 29.4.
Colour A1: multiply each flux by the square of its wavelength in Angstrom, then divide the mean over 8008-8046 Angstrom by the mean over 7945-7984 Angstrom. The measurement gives 1.0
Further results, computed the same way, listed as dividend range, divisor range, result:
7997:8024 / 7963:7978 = 1.00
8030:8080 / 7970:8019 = 1.01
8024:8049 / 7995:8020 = 1.01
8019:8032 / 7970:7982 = 1.01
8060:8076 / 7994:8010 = 1.01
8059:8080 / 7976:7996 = 1.02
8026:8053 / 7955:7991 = 1.01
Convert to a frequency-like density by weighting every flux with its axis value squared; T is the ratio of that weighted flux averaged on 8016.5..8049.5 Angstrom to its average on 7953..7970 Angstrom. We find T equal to 1.01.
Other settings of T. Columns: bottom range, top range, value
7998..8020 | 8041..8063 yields 1.01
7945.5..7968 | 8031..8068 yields 1.02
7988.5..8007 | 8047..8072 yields 1.02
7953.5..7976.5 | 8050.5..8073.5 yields 1.01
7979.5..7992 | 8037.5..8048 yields 1.02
